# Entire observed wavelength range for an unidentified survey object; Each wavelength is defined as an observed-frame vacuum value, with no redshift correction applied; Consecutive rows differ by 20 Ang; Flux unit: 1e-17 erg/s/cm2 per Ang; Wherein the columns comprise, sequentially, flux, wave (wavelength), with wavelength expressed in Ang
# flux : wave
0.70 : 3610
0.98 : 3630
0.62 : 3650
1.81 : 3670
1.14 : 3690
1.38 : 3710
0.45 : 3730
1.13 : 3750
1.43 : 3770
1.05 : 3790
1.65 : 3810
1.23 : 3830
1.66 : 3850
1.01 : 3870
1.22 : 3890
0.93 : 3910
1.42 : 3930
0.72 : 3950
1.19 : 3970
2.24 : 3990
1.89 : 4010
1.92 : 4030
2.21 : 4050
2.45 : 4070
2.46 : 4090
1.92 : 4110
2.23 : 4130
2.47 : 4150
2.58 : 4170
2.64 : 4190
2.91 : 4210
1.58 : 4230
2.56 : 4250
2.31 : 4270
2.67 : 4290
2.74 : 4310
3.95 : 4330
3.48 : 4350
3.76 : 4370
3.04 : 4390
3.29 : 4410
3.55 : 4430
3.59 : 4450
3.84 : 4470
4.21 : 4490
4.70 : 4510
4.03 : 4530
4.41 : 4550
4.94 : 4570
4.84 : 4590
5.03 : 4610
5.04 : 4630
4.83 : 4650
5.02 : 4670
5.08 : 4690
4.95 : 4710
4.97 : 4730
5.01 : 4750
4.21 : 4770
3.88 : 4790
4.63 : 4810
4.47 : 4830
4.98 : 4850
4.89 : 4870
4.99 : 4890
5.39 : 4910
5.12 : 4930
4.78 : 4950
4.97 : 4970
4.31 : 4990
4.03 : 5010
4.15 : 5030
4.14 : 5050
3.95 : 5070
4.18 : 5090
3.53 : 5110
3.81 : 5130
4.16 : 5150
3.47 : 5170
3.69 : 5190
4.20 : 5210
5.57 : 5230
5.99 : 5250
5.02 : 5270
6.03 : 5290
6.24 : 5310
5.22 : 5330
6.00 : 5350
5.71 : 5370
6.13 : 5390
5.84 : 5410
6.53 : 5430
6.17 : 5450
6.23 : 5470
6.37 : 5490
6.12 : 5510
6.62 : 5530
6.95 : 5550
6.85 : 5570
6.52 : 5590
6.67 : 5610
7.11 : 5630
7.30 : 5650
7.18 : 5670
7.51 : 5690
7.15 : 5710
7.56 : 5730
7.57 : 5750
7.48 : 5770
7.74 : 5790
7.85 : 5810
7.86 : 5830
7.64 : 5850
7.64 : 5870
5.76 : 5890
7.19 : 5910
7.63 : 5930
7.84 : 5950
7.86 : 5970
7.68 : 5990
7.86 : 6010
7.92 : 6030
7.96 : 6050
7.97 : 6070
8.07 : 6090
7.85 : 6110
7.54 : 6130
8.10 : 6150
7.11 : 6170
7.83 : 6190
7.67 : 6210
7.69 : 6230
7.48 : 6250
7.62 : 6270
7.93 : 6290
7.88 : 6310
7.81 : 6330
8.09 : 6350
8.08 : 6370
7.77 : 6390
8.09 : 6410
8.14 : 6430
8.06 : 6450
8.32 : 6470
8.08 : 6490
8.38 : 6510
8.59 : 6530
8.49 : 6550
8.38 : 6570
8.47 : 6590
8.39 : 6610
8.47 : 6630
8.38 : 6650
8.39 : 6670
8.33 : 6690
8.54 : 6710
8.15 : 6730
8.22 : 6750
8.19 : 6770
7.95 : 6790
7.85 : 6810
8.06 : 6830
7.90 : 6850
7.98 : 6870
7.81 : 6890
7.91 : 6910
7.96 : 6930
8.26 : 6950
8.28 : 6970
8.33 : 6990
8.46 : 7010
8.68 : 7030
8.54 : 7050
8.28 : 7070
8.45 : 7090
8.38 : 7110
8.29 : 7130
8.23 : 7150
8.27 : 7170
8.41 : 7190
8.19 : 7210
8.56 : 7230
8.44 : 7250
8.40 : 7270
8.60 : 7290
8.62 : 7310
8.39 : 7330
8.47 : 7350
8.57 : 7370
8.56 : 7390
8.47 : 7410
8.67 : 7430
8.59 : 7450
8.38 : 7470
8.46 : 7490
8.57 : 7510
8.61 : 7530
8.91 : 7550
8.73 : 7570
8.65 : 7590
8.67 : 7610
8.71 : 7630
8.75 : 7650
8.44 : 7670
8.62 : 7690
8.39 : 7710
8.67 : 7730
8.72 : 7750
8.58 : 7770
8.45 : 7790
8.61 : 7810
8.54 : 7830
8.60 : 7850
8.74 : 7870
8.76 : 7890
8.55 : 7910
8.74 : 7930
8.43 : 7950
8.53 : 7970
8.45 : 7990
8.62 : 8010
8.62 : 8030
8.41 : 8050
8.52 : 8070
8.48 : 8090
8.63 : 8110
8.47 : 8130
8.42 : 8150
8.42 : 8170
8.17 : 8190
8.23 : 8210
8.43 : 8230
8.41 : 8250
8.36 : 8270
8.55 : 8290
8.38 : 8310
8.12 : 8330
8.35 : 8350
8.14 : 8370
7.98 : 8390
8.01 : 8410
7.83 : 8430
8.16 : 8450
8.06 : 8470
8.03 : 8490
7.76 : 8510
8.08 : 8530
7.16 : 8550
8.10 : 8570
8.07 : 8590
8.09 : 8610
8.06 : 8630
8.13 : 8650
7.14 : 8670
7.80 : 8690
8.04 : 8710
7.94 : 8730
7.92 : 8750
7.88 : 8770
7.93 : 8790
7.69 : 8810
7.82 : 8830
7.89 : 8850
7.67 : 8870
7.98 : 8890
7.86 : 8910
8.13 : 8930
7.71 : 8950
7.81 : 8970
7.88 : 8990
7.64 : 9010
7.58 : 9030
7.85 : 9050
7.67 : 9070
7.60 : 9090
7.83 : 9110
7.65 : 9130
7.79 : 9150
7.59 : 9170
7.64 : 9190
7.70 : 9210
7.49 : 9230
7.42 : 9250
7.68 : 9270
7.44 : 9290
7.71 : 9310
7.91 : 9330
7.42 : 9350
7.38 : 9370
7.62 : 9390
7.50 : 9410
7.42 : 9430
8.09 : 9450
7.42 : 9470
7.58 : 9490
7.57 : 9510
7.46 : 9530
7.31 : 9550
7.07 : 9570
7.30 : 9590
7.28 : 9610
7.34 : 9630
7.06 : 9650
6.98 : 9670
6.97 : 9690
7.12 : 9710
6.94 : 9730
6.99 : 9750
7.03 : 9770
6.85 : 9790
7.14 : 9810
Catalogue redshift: 0.00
